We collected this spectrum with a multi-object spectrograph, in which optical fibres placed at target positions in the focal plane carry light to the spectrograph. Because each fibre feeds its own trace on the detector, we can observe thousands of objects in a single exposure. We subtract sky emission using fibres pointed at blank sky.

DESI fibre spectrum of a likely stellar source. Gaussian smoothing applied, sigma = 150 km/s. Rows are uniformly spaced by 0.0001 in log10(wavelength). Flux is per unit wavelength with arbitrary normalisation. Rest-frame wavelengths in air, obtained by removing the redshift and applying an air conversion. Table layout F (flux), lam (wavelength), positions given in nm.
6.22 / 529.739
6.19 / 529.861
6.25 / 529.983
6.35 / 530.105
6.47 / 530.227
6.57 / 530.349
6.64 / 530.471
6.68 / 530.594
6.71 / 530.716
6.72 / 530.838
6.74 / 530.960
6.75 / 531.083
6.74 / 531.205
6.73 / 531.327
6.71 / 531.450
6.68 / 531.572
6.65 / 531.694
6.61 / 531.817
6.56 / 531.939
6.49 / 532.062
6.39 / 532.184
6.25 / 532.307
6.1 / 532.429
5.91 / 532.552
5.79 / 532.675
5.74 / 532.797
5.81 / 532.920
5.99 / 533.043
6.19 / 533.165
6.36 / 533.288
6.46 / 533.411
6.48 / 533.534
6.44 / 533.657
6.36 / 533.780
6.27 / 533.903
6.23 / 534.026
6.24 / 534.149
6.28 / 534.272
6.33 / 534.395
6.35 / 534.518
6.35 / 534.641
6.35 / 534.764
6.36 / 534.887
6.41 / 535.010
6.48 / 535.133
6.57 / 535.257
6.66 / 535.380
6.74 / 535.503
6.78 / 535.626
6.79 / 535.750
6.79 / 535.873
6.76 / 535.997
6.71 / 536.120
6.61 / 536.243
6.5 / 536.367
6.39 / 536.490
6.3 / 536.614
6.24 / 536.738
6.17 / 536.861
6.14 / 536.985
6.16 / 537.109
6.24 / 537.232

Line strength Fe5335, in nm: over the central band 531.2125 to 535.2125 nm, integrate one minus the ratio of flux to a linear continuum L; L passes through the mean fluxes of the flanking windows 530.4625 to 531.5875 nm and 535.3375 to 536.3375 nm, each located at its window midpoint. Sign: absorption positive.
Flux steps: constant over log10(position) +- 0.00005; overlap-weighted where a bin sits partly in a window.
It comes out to 0.23 nm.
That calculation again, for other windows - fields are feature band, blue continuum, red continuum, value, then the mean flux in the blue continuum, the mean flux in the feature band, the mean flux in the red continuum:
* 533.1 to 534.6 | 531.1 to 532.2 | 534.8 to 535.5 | 0.05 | 6.64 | 6.33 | 6.51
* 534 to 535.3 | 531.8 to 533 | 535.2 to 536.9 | 0.01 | 6.15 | 6.36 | 6.58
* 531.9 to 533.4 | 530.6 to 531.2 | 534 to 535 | 0.09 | 6.73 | 6.14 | 6.32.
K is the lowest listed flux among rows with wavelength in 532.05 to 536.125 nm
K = 5.74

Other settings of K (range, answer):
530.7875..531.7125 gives 6.65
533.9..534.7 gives 6.23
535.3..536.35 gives 6.61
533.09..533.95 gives 6.19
